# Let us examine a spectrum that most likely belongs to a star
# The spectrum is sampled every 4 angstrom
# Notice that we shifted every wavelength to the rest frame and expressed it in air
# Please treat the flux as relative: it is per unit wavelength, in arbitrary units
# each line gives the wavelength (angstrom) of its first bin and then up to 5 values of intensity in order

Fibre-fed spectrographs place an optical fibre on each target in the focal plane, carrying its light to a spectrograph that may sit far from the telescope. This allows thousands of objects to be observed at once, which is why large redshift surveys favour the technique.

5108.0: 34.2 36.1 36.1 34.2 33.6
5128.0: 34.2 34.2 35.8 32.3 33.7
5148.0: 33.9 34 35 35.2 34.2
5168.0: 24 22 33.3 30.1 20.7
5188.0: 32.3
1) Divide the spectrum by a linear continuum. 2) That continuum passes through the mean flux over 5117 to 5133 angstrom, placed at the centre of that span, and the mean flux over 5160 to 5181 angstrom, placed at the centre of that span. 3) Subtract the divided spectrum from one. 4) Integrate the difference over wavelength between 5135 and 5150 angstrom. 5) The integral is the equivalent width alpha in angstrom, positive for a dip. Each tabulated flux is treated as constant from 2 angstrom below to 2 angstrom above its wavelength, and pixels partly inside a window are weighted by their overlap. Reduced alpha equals -0.70 angstrom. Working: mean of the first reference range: 34.2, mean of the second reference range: 29.3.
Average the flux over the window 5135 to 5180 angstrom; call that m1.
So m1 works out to 32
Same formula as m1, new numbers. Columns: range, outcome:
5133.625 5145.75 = 33.9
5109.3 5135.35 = 34.8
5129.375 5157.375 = 34.1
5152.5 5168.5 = 33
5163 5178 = 28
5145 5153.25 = 33.9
